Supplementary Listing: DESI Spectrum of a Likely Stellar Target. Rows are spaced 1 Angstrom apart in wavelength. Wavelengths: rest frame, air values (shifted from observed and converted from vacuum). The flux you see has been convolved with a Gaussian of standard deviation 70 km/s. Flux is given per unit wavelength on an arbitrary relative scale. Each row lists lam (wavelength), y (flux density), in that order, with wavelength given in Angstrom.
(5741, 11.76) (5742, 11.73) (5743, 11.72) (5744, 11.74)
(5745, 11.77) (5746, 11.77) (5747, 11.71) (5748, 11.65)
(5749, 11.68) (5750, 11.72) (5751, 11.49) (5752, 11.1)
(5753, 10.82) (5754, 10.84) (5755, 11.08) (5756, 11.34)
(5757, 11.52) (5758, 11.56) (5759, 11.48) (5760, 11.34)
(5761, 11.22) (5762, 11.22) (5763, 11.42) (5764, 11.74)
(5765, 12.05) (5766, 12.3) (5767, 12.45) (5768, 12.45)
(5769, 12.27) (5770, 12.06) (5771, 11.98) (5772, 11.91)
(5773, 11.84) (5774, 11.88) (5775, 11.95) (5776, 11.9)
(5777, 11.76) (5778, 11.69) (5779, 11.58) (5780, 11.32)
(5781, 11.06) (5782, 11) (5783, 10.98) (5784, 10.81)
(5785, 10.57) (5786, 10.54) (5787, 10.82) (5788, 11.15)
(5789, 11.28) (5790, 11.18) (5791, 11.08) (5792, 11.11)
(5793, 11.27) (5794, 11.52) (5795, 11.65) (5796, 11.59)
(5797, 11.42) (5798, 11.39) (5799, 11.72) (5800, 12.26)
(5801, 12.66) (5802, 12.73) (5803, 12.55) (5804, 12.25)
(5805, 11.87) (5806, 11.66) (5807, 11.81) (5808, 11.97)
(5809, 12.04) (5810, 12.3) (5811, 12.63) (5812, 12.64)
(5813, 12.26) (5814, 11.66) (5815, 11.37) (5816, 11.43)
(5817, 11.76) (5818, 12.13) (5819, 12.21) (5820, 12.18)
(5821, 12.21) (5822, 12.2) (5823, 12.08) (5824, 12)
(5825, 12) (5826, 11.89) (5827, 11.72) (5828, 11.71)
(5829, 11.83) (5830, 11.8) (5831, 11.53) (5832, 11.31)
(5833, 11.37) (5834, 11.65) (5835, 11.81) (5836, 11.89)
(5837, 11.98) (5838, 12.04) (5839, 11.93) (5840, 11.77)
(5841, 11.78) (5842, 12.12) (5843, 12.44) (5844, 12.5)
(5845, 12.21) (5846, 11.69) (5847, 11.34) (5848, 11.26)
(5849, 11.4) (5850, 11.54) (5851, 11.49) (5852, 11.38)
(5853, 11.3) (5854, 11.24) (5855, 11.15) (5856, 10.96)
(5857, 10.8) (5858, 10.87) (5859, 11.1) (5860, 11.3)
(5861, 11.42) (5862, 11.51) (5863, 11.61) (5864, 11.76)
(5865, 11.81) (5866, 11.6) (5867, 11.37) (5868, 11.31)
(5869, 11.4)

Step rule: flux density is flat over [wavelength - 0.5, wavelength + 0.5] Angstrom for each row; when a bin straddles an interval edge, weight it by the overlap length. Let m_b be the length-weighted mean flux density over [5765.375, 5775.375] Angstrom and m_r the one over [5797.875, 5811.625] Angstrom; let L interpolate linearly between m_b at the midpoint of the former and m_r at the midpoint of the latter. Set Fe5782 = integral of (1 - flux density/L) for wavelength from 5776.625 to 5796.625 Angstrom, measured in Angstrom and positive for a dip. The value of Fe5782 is 1.5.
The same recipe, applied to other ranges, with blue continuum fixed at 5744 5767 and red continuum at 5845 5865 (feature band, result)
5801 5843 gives -2.05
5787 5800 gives 0.09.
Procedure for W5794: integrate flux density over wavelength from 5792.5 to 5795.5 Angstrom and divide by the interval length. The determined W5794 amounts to 11.5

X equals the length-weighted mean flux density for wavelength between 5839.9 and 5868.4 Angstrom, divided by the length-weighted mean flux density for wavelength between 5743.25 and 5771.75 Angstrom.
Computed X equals 0.99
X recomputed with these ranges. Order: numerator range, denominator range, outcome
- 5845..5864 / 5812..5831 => 0.95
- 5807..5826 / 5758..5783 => 1.03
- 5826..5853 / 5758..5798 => 1.02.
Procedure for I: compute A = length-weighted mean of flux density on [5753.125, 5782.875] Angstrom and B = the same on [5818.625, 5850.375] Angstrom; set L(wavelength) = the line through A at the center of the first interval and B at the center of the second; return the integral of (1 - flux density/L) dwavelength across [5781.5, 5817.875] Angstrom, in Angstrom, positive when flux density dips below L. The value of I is 0.3 Angstrom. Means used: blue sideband 11.6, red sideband 11.9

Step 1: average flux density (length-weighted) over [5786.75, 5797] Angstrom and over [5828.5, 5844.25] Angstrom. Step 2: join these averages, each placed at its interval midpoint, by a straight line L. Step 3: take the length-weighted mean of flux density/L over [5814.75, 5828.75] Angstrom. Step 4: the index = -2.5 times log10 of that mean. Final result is -0.02 mag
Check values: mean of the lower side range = 11.3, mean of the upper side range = 11.8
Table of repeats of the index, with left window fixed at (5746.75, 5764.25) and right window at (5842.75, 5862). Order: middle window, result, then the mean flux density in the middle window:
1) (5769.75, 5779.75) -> -0.04 mag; 11.8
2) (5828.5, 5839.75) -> -0.03 mag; 11.7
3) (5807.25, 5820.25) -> -0.06 mag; 12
